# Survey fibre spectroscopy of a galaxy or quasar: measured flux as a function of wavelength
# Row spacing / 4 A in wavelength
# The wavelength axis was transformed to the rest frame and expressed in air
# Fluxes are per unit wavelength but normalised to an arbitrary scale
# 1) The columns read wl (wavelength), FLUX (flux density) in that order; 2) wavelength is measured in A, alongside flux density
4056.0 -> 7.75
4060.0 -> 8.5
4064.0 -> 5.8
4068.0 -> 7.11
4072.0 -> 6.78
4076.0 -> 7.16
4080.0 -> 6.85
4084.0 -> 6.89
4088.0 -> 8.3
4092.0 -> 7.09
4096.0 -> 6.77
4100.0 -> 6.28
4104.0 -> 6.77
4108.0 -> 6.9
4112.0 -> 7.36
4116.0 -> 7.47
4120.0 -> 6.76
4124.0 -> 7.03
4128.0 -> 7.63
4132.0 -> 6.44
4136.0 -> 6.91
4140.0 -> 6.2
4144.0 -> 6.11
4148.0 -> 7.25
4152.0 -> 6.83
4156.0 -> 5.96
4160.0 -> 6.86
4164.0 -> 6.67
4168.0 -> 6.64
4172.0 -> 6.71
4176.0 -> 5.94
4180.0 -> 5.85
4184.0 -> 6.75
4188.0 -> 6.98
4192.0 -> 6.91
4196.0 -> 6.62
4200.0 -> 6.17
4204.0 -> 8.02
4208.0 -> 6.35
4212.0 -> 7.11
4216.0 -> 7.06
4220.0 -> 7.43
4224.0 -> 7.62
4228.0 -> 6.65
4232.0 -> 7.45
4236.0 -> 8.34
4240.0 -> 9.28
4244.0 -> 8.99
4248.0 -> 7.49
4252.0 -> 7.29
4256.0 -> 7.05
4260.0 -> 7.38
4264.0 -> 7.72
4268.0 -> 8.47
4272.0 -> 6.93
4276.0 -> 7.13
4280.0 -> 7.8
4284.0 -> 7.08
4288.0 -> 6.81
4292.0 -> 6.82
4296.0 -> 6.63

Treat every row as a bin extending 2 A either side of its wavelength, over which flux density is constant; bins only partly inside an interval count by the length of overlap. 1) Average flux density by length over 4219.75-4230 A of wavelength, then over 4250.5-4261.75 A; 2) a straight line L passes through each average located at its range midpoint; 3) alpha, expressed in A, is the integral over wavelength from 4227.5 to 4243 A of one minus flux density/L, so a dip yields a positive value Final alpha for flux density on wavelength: -2.0 A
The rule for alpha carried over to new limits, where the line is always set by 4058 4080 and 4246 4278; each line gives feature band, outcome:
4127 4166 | 2.9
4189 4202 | 1.2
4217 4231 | 0.2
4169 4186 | 2.2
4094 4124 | 0.9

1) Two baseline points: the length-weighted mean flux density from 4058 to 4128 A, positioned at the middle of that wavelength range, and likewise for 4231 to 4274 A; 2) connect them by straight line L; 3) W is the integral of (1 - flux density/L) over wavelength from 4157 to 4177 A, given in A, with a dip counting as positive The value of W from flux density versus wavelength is 2.3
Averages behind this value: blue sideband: 7.06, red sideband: 7.86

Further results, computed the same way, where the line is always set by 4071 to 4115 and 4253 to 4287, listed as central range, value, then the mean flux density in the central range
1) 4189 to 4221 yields 1.47 A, 6.94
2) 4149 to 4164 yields 1.17 A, 6.61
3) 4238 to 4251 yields -1.98 A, 8.49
